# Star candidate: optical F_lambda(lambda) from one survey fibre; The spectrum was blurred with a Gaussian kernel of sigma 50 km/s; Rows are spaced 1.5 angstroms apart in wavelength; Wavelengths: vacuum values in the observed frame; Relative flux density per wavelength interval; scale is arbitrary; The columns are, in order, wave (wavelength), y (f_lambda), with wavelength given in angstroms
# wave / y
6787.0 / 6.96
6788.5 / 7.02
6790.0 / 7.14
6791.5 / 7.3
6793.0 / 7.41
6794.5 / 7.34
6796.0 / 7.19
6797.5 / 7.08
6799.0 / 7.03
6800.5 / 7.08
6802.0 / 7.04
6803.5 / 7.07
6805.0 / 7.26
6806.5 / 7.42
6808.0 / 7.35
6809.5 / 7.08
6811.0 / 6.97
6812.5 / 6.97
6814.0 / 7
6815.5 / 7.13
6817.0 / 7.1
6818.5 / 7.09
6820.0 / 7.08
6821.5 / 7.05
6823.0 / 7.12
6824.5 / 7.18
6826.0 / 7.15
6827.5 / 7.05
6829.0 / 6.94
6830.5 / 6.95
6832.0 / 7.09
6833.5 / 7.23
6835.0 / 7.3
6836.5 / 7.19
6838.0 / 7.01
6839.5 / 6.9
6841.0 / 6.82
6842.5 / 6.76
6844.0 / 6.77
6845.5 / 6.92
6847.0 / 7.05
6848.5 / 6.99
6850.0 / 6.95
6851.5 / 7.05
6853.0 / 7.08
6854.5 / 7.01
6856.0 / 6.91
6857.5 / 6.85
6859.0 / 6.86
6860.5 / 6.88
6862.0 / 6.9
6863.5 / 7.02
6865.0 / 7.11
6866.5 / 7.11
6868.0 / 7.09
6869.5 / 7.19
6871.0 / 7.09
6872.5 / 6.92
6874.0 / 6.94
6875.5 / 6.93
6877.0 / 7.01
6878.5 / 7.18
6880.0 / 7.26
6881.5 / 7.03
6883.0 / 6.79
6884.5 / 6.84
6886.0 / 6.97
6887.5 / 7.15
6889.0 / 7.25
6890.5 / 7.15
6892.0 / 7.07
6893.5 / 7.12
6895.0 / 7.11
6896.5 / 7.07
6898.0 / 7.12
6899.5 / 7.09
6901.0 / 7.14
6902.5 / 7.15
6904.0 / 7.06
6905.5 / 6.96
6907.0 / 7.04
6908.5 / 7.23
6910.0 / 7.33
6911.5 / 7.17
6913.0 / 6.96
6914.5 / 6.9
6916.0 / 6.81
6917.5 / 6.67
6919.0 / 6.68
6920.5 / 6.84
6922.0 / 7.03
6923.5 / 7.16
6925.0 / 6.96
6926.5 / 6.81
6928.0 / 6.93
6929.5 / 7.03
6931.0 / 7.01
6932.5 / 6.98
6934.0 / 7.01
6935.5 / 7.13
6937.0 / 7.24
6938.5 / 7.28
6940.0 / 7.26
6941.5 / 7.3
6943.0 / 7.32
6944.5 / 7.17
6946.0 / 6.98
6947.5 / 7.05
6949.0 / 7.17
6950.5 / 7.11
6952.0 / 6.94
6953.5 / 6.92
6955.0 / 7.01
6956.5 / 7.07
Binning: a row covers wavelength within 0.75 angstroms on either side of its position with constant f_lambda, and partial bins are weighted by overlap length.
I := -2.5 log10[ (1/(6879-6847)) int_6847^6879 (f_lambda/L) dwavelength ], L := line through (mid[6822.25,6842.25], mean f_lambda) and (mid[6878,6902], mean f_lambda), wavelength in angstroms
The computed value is 0.01 mag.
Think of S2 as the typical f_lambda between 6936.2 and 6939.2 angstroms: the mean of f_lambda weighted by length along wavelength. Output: 7.26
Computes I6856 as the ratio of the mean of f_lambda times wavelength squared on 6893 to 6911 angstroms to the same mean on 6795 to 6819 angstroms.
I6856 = 1.0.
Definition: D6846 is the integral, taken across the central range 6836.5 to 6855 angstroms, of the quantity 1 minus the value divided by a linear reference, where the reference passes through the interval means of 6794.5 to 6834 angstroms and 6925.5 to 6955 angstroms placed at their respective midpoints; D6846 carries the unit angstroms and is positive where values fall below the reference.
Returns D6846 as 0.4 angstroms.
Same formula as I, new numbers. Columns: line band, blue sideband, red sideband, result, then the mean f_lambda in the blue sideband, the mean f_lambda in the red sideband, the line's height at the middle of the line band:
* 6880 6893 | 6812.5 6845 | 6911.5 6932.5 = -0.01 mag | 7.04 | 6.92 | 6.97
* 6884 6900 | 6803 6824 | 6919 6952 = 0.00 mag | 7.12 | 7.07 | 7.09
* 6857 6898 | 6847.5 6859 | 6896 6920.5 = -0.01 mag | 6.97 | 7.02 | 6.99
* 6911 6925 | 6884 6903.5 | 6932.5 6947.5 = 0.03 mag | 7.1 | 7.17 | 7.14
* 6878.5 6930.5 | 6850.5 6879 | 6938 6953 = 0.01 mag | 7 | 7.15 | 7.08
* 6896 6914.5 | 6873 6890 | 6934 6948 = 0.00 mag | 7.03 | 7.19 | 7.09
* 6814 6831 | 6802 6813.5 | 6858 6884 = 0.01 mag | 7.15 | 7.01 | 7.12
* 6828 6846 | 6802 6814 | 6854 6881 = 0.01 mag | 7.14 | 7.01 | 7.08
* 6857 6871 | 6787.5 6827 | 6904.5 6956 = 0.01 mag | 7.14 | 7.04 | 7.09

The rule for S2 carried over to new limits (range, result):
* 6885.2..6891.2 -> 7.13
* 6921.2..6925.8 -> 7.05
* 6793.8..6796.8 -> 7.26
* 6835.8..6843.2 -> 6.94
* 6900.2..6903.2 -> 7.14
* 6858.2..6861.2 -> 6.87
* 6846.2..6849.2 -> 7.02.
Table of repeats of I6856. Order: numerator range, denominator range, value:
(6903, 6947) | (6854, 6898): 1.02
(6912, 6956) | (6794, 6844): 1.03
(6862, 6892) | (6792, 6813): 1.01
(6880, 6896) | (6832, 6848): 1.02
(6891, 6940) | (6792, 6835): 1.02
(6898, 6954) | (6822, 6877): 1.03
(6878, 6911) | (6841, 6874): 1.03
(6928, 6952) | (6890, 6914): 1.01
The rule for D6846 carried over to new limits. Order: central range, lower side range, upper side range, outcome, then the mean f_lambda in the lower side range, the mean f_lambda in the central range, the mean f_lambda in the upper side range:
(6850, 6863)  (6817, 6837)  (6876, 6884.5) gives 0.22 angstroms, 7.11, 6.94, 7.03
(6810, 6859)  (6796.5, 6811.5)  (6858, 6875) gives 0.40 angstroms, 7.14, 7.02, 7.01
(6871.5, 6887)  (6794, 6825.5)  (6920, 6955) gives 0.23 angstroms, 7.12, 6.99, 7.07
